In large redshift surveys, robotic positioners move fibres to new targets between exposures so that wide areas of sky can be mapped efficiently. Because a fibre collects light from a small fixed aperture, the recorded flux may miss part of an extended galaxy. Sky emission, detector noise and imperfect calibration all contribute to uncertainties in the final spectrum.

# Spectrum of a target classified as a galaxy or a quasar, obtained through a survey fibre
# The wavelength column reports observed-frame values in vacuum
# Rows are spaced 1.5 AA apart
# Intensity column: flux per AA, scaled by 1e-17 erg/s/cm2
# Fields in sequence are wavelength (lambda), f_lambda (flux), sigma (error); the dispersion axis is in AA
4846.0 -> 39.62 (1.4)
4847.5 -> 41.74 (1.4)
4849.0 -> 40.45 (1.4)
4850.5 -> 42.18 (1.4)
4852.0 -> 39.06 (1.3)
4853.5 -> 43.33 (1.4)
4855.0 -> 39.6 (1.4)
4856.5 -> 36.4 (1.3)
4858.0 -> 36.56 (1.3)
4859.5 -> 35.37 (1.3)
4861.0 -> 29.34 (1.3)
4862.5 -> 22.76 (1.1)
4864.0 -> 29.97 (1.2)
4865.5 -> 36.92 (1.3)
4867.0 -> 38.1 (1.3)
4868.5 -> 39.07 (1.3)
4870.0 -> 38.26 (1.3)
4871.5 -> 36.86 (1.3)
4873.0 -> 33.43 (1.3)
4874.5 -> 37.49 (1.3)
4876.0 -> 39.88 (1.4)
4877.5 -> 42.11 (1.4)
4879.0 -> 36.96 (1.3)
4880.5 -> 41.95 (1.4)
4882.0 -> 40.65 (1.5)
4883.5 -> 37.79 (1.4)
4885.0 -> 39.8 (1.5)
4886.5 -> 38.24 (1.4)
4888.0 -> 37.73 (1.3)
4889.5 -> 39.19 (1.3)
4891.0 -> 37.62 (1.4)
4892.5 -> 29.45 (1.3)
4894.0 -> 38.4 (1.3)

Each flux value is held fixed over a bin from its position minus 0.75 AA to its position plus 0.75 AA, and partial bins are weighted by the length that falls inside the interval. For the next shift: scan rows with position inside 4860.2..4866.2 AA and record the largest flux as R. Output 36.92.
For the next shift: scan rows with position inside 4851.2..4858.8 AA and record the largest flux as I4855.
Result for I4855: 43.33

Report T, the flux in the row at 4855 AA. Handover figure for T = 39.6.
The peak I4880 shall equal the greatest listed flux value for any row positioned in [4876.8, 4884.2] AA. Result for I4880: 42.11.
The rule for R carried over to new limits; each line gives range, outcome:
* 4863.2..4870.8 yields 39.07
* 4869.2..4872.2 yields 38.26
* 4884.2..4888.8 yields 39.8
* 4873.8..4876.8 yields 39.88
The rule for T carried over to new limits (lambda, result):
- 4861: 29.34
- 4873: 33.43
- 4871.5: 36.86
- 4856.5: 36.4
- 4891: 37.62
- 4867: 38.1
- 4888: 37.73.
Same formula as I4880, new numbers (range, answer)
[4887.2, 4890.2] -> 39.19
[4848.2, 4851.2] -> 42.18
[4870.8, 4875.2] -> 37.49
